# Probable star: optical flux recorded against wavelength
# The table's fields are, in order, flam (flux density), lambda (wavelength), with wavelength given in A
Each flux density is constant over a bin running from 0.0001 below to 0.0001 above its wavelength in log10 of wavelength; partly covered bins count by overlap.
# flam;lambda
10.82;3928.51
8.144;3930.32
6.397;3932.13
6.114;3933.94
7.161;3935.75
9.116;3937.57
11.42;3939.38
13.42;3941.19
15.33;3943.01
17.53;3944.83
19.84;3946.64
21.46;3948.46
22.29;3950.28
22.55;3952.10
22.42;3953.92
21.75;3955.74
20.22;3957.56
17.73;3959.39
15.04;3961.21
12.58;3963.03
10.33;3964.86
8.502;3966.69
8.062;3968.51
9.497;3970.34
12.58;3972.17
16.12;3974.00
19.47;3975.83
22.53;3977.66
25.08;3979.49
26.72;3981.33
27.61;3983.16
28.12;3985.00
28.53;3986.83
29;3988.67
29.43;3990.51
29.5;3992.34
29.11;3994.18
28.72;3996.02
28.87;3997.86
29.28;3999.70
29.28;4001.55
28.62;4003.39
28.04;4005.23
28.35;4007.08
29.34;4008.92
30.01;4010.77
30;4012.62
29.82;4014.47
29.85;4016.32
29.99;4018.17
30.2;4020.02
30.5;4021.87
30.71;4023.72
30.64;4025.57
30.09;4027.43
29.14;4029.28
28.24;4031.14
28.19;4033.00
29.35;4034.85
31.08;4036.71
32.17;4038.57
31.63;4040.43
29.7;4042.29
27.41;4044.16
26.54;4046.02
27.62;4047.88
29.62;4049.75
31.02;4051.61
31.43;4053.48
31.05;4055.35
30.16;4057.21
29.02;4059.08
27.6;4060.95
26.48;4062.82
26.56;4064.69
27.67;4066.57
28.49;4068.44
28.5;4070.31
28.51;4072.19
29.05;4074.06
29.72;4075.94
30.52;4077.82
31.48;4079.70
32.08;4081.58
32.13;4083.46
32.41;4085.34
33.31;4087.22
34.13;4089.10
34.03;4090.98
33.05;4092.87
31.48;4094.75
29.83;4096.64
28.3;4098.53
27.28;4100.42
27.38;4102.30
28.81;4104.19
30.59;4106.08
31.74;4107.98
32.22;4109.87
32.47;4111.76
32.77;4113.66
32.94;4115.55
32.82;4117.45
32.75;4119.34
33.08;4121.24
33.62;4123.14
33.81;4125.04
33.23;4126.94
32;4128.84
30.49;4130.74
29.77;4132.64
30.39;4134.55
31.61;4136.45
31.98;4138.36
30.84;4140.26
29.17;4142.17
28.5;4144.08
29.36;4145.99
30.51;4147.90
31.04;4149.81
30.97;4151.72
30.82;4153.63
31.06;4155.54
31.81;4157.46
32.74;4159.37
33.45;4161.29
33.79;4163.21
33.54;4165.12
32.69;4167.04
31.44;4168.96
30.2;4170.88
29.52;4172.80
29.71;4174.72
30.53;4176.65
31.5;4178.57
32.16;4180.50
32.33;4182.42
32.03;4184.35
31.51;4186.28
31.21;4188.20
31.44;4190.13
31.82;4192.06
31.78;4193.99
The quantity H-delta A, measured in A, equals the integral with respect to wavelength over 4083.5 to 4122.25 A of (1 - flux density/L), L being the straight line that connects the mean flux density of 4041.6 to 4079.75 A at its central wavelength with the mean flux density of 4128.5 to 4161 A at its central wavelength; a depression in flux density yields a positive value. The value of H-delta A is -2.3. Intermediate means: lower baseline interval 28.9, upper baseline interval 30.8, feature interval 31.6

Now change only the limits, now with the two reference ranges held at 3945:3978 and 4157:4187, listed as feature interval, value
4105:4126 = -3.65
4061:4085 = -4.40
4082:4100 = -4.12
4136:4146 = -0.23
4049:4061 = -3.45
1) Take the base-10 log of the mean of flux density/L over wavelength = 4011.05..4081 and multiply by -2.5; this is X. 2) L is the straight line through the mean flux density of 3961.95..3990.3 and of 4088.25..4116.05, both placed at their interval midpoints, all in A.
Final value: -0.15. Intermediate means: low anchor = 19.2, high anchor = 31.1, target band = 29.5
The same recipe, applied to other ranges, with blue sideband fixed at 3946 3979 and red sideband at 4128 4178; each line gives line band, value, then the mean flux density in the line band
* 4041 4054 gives -0.242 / 29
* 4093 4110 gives -0.096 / 29.8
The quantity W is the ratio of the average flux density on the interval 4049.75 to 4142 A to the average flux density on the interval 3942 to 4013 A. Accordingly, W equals 1.4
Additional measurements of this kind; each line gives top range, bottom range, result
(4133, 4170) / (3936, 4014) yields 1.44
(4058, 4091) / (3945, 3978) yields 1.79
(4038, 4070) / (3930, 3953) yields 2.06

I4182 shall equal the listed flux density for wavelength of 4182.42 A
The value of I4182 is 32.33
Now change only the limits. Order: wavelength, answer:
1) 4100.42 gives 27.28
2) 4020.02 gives 30.2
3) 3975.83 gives 19.47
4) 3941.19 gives 13.42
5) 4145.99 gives 29.36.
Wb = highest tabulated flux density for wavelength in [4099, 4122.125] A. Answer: 33.08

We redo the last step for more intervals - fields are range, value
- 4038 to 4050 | 32.17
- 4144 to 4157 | 31.06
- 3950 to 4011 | 30.01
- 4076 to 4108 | 34.13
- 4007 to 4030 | 30.71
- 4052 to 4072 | 31.43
